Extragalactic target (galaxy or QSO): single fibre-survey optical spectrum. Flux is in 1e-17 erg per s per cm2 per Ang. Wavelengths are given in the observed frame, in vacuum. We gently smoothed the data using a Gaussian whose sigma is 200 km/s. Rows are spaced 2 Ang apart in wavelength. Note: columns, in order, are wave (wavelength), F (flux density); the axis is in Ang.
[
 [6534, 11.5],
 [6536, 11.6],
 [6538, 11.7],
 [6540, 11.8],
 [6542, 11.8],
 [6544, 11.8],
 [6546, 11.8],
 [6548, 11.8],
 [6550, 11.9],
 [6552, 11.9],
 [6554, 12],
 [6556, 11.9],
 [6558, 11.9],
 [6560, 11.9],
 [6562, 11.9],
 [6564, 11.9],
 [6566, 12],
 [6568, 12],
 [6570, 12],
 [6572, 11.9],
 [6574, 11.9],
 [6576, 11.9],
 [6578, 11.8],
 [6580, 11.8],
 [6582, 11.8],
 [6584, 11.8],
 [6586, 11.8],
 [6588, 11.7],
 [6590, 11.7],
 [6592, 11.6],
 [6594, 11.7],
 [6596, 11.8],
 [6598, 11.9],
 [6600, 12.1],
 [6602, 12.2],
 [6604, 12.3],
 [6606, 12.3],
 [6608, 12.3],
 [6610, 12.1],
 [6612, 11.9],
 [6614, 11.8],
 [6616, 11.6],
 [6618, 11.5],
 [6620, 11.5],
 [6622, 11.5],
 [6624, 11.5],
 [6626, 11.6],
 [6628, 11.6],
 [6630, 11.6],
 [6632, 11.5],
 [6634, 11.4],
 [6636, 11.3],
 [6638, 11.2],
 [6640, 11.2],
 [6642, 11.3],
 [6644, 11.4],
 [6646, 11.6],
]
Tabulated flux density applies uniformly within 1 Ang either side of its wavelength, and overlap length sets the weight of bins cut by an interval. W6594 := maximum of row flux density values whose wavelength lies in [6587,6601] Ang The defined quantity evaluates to 12.1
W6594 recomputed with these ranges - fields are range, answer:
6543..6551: 11.9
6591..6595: 11.7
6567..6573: 12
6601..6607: 12.3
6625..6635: 11.6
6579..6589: 11.8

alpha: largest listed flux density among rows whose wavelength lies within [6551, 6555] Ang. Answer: 12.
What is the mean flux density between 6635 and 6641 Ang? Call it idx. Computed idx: 11.2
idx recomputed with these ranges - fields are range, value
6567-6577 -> 11.9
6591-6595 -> 11.6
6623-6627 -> 11.6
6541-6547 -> 11.8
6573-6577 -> 11.9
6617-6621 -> 11.5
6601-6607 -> 12.3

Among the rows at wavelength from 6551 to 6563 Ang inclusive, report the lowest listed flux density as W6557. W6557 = 11.9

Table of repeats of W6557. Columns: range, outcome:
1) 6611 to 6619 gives 11.5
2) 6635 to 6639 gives 11.2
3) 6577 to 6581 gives 11.8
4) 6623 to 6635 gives 11.4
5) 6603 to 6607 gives 12.3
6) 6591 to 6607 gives 11.6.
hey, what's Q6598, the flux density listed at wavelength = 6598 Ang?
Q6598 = 11.9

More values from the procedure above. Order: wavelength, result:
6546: 11.8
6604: 12.3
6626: 11.6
